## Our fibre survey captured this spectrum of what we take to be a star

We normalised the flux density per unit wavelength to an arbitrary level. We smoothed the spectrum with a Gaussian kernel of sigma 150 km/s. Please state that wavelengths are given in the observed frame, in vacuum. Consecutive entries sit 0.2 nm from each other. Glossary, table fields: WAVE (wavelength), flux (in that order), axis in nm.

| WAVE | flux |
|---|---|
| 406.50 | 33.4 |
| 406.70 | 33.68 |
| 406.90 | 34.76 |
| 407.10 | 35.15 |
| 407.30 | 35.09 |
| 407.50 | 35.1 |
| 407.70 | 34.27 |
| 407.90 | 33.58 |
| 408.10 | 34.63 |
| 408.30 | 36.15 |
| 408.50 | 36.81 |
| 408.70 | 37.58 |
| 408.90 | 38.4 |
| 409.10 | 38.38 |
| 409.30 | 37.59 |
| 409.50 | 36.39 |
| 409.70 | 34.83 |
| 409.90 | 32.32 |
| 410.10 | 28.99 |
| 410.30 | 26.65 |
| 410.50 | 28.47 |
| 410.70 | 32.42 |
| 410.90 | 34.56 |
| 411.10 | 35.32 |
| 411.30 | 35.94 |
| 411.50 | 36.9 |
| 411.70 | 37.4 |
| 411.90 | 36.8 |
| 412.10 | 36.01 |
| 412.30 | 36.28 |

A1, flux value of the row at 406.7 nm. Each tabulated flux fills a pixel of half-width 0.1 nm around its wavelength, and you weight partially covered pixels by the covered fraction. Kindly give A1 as 33.68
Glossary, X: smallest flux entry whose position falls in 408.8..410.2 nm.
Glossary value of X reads 28.99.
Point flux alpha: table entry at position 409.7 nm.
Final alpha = 34.83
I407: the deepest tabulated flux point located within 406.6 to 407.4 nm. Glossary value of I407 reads 33.68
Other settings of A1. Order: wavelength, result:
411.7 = 37.4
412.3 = 36.28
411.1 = 35.32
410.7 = 32.42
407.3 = 35.09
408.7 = 37.58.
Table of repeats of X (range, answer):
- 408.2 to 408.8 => 36.15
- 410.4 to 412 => 28.47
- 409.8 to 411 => 26.65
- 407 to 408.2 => 33.58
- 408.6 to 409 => 37.58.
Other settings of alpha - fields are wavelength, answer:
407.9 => 33.58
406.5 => 33.4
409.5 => 36.39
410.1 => 28.99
